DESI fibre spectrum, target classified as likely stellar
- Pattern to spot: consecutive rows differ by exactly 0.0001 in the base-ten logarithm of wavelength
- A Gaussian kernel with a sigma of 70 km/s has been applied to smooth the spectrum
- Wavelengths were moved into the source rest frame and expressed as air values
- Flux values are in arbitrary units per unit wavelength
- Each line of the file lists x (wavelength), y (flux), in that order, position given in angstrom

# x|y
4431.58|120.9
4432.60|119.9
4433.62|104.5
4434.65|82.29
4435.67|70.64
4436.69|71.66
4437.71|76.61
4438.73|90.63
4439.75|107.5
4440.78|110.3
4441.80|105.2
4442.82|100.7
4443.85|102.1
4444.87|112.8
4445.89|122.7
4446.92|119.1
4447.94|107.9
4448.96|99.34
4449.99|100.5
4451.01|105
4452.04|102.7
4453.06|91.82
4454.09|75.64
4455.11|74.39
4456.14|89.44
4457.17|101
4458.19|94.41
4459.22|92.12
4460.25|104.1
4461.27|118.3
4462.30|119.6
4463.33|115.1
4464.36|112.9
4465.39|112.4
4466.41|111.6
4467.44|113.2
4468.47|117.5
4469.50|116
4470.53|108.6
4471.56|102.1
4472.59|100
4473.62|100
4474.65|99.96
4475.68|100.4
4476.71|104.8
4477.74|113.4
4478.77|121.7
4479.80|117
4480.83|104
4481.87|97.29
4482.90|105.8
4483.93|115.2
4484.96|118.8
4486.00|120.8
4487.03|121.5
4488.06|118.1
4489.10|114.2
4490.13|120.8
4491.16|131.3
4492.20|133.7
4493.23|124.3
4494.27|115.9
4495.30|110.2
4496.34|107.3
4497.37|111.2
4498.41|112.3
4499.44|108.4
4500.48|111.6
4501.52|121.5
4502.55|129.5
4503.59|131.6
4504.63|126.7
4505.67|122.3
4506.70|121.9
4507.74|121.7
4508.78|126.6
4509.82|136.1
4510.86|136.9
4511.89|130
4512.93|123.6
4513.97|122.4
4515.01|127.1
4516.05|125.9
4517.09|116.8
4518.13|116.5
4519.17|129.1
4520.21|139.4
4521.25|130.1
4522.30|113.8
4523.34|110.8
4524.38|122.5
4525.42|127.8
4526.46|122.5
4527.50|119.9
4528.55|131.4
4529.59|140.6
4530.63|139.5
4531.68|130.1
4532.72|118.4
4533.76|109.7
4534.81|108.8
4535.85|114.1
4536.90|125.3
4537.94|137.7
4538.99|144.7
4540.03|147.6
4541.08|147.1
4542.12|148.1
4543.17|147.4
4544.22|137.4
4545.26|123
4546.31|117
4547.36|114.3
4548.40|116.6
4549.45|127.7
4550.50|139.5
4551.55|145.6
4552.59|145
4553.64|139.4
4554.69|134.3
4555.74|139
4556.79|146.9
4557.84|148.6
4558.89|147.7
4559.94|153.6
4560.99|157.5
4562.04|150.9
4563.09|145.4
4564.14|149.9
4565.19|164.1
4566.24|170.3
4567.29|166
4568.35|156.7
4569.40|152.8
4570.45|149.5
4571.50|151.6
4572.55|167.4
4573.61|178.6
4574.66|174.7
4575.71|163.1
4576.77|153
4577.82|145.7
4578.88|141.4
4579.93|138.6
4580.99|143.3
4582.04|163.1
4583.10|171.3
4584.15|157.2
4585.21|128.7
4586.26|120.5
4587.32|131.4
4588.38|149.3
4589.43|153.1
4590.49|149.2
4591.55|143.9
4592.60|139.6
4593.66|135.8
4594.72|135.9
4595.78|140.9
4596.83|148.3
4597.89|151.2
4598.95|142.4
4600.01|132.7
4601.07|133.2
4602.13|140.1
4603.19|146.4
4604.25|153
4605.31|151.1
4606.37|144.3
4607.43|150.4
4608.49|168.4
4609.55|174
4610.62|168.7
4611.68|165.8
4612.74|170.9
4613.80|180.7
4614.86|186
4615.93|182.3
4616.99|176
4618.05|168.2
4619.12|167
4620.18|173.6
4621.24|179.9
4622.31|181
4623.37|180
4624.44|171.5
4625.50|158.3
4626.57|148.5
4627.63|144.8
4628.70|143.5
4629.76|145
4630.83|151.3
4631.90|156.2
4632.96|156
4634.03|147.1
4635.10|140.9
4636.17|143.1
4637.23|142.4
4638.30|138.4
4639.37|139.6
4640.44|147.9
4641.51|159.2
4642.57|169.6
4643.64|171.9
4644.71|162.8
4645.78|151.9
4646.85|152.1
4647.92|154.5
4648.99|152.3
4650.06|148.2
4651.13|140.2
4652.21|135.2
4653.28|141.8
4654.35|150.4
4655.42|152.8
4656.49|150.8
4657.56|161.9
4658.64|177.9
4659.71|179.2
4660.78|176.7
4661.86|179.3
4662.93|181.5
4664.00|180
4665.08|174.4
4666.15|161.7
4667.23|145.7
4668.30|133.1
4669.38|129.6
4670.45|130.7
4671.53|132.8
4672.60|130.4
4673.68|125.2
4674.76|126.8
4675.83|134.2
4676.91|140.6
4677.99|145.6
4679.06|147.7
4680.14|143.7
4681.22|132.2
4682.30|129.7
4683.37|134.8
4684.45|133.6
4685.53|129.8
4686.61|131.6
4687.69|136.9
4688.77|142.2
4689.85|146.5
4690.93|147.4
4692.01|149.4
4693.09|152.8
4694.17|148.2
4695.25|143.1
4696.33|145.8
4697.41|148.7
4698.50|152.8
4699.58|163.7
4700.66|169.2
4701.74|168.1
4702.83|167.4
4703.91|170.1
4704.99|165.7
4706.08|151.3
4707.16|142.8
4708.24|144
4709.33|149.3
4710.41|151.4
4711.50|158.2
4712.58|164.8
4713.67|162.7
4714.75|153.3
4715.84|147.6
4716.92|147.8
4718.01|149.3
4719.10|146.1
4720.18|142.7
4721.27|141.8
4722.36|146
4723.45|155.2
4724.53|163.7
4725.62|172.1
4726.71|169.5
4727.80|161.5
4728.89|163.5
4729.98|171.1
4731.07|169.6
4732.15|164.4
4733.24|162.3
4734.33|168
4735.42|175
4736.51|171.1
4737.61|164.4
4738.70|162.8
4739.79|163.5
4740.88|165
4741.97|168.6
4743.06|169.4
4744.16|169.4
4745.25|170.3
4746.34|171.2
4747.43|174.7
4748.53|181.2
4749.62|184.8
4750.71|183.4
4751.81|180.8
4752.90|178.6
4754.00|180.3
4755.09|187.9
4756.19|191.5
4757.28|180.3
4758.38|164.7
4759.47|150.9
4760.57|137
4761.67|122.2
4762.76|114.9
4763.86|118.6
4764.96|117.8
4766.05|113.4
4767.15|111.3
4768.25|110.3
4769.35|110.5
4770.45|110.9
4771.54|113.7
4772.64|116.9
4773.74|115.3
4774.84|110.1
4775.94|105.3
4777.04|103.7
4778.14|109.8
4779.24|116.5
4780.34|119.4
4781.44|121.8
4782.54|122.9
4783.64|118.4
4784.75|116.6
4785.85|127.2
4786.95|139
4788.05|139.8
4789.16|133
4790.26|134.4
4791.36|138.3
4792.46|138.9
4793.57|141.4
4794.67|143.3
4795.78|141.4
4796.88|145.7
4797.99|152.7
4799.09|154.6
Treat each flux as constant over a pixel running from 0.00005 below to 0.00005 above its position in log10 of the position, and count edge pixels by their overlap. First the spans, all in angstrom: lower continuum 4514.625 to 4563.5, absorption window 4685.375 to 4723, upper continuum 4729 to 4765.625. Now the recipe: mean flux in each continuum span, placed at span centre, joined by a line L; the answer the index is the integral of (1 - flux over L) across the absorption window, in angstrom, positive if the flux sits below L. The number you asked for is 1.6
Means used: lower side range 132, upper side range 165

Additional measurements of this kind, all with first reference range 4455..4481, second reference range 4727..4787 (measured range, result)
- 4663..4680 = -1.1 angstrom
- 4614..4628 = -4.7 angstrom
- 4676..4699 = -0.8 angstrom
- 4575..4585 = -2.5 angstrom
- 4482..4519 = -3.2 angstrom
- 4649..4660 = -1.7 angstrom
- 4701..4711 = -1.2 angstrom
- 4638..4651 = -2.2 angstrom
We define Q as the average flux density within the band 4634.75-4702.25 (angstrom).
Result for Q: 149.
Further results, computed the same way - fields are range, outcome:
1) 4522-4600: 142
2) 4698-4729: 157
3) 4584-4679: 153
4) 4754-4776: 132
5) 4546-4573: 146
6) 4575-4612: 148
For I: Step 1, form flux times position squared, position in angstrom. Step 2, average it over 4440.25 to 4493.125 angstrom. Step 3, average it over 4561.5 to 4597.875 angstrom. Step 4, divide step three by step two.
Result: 1.46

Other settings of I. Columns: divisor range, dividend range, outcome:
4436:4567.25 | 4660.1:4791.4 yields 1.35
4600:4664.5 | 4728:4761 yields 1.13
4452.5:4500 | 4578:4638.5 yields 1.49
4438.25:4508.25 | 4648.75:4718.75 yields 1.49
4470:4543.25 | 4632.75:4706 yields 1.33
